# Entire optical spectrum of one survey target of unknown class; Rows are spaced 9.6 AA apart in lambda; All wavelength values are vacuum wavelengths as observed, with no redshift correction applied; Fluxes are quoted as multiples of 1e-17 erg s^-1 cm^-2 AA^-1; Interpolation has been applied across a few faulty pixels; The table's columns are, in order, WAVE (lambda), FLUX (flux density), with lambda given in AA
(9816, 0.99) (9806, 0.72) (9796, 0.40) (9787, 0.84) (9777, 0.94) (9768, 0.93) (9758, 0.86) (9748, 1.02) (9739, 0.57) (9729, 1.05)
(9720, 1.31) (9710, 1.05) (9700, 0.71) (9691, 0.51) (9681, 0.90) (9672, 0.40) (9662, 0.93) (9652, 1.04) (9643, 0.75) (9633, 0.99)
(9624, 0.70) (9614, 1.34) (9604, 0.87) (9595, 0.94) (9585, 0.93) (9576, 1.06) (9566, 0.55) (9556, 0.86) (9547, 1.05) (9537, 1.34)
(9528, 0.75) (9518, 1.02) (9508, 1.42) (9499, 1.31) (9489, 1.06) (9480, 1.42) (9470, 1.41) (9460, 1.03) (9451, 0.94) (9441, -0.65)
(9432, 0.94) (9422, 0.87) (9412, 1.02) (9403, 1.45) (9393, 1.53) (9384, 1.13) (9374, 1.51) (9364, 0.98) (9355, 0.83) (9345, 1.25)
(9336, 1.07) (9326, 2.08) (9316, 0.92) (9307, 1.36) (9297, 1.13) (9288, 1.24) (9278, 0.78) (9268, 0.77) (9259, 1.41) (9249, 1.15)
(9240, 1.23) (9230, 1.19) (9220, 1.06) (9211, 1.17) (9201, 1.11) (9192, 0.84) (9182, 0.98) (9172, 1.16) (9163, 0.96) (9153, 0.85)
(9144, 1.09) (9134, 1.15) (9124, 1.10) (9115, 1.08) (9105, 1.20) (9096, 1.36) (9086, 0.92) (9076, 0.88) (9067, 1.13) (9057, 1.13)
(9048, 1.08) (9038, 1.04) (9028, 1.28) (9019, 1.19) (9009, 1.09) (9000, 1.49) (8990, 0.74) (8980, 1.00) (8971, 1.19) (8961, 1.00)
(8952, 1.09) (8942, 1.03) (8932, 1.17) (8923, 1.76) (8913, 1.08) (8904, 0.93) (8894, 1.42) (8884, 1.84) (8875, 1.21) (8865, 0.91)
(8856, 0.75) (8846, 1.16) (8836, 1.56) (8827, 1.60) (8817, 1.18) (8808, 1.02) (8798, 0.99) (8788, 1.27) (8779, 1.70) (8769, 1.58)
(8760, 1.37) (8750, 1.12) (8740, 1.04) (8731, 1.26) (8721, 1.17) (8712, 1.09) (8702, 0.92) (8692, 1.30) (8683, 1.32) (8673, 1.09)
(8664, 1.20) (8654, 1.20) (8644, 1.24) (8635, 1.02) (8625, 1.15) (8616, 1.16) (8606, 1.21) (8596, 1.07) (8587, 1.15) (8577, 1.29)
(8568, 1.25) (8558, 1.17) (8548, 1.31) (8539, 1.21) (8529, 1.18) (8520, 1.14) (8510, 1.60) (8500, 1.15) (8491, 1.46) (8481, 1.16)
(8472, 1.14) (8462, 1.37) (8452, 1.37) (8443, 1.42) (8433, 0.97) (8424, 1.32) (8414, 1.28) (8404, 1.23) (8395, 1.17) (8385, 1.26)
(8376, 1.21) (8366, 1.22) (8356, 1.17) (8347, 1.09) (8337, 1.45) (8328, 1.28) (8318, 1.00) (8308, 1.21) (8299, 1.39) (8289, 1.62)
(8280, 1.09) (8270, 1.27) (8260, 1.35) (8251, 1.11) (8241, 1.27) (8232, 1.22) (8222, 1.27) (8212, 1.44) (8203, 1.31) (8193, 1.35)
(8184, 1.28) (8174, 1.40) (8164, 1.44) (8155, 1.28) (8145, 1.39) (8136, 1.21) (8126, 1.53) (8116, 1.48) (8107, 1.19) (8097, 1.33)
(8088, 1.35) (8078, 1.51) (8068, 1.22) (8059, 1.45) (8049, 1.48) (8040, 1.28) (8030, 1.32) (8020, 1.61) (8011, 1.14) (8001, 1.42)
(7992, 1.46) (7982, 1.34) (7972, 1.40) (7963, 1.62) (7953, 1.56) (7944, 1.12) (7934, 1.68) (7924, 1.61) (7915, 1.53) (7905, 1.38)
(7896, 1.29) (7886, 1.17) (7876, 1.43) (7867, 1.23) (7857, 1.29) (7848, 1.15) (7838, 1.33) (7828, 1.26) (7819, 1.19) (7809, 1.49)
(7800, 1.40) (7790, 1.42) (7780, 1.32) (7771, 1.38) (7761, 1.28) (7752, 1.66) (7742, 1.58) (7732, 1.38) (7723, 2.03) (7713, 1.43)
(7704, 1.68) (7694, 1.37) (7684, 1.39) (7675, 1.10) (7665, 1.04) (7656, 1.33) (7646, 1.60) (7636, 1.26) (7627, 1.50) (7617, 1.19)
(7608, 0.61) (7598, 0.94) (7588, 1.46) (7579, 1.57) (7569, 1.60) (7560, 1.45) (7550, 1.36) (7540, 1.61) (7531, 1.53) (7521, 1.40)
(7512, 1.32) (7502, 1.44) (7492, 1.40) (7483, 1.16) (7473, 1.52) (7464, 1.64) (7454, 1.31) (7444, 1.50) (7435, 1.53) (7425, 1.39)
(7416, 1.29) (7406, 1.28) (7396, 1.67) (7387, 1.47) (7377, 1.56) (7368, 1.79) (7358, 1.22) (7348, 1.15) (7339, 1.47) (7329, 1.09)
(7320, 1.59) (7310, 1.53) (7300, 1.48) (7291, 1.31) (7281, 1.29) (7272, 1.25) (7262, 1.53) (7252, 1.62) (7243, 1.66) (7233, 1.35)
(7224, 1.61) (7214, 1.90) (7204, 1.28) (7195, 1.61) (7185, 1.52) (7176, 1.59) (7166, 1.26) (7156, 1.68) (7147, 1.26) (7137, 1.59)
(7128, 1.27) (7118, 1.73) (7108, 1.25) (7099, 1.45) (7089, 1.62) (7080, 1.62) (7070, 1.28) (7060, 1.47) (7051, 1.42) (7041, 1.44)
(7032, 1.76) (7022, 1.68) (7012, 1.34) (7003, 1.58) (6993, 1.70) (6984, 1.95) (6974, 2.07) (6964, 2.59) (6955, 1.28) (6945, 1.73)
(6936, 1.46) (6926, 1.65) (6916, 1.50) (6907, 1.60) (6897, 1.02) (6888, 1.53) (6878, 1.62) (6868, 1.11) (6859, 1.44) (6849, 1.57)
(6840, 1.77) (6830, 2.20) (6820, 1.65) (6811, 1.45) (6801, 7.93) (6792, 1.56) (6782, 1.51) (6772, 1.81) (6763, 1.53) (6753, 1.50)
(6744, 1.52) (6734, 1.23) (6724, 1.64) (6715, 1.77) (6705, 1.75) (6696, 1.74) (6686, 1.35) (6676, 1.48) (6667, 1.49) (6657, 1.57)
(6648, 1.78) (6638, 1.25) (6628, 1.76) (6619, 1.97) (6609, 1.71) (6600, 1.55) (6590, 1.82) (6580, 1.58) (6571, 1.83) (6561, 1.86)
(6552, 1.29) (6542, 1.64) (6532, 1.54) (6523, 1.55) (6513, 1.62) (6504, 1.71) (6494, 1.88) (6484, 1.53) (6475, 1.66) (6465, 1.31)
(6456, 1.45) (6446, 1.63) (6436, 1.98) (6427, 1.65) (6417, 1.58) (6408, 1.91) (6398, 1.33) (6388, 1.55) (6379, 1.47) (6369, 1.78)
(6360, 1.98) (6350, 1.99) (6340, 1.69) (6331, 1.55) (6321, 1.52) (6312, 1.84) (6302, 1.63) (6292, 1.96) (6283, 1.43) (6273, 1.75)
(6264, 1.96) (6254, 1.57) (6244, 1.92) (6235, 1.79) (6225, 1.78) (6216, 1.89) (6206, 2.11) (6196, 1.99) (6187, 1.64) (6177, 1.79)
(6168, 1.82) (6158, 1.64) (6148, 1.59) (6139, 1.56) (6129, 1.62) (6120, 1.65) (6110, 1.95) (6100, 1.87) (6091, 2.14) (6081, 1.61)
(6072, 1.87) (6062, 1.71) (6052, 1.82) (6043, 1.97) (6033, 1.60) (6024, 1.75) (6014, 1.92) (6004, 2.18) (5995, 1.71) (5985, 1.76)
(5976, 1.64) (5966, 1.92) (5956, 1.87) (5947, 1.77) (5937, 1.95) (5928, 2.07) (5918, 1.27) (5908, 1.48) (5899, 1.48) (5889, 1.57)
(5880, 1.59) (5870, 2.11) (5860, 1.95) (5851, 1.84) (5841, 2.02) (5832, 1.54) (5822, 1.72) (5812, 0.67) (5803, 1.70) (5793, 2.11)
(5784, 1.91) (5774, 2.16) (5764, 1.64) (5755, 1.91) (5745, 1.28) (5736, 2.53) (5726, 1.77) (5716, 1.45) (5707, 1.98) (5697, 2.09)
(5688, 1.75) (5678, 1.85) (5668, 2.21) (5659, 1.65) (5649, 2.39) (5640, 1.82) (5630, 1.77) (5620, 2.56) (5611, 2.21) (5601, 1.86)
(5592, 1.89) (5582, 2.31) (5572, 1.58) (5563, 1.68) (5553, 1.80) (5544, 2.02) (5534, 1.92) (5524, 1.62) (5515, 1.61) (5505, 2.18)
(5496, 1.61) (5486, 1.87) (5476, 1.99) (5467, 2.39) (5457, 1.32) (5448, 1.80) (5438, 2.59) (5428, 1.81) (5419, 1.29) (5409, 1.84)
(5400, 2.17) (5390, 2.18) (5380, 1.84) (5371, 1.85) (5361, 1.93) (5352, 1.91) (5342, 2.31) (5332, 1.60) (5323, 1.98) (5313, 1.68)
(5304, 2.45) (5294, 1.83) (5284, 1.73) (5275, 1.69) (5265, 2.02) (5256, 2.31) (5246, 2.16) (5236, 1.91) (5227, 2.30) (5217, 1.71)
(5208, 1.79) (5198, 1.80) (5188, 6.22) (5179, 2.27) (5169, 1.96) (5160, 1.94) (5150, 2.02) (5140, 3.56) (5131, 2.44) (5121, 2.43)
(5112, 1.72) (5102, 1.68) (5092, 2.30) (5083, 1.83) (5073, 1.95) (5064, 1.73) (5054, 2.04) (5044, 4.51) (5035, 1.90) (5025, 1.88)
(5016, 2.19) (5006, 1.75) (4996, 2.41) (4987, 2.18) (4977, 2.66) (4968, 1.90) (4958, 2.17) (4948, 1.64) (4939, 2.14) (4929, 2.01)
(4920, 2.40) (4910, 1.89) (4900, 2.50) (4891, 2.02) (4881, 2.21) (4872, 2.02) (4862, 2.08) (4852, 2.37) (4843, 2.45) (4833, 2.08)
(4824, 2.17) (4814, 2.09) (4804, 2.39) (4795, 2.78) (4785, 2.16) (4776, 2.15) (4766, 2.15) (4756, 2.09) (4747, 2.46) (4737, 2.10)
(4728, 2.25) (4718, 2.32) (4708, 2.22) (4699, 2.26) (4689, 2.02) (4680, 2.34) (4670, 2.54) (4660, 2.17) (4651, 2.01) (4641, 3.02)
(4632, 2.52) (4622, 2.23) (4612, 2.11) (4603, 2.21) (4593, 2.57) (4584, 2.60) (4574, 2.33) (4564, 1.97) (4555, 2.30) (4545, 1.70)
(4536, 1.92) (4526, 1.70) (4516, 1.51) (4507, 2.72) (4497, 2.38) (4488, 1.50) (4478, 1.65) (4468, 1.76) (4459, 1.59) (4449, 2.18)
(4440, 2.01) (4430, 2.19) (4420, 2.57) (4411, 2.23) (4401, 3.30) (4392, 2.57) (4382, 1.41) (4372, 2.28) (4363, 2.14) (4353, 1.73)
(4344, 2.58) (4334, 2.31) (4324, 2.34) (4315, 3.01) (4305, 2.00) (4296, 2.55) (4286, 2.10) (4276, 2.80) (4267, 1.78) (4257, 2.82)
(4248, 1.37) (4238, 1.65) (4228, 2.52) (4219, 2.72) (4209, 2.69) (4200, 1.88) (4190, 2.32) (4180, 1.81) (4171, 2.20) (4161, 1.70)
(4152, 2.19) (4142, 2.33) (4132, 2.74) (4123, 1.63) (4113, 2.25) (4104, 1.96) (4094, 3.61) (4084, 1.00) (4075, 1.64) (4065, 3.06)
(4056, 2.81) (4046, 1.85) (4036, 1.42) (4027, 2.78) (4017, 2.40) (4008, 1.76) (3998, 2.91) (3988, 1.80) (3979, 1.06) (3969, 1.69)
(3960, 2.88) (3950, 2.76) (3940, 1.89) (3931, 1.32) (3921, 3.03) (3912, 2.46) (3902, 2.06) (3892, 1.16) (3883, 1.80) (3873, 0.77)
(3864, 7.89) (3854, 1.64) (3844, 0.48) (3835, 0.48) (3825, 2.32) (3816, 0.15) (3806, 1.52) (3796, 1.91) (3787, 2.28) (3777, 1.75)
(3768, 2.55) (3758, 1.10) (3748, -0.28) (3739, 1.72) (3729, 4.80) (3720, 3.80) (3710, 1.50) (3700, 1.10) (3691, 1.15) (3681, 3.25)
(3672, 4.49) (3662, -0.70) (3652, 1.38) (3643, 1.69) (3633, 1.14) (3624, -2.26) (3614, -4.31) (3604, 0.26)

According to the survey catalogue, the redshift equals 0.037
